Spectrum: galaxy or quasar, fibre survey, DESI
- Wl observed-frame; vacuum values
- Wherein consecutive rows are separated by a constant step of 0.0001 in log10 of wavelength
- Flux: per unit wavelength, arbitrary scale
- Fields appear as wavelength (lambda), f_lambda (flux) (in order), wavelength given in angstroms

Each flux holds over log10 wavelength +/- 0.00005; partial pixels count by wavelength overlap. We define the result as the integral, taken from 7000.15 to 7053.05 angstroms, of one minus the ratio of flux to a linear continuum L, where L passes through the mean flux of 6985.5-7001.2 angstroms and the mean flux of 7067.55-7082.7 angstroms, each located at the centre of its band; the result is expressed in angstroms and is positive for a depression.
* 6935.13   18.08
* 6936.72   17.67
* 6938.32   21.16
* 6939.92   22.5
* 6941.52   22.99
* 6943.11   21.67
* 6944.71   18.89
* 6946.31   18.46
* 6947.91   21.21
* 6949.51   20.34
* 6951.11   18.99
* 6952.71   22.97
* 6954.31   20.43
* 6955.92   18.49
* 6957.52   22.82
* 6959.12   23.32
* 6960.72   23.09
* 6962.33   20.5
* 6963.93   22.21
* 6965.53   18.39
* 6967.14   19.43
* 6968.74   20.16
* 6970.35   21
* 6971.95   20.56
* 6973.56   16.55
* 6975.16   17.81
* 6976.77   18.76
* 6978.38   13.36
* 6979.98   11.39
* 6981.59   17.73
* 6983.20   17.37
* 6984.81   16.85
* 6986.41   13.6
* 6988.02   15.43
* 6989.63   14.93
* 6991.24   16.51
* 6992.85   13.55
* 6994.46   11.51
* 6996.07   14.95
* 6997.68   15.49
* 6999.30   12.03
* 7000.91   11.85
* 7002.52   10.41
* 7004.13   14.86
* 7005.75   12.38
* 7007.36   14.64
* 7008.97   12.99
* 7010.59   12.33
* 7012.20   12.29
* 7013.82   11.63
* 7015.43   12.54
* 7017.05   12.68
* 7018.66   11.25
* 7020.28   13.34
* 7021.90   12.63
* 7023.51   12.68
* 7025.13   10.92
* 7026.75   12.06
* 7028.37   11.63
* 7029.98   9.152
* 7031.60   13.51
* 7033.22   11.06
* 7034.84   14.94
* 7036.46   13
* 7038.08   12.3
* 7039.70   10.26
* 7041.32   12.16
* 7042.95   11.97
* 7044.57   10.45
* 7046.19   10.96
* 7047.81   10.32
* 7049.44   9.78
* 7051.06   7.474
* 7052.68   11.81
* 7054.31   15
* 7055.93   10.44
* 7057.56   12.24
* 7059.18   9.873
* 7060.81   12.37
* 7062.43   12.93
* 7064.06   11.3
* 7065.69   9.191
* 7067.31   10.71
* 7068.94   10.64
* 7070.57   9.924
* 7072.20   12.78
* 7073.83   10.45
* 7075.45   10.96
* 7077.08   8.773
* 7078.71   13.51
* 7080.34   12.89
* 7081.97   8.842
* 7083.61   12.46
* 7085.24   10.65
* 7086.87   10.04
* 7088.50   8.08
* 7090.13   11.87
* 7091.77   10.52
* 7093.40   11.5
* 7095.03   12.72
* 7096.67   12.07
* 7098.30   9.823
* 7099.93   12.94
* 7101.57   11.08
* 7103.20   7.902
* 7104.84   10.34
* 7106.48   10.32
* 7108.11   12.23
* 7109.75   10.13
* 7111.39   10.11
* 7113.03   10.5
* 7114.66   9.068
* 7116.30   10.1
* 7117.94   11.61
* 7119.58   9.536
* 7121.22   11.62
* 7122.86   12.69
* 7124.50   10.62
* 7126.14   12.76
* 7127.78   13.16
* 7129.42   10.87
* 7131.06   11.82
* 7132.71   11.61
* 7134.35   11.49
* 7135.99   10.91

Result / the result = 3.9 angstroms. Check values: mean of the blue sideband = 14.1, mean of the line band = 11.9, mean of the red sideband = 11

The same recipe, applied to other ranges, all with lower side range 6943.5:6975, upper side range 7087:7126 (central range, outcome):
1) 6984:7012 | 6.5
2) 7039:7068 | 6.4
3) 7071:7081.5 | 1.1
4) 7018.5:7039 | 4.7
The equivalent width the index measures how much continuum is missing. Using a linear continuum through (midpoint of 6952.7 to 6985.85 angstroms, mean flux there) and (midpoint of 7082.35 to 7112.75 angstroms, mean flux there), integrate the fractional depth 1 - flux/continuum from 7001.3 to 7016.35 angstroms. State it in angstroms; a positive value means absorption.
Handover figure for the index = 3.5 angstroms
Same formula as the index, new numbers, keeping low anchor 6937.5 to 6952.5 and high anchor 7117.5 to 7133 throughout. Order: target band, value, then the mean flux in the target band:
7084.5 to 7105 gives 3.8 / 10.7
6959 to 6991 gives 2.2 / 18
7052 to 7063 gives 2.2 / 12.1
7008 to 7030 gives 6.3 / 12.1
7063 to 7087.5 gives 5.6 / 10.9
